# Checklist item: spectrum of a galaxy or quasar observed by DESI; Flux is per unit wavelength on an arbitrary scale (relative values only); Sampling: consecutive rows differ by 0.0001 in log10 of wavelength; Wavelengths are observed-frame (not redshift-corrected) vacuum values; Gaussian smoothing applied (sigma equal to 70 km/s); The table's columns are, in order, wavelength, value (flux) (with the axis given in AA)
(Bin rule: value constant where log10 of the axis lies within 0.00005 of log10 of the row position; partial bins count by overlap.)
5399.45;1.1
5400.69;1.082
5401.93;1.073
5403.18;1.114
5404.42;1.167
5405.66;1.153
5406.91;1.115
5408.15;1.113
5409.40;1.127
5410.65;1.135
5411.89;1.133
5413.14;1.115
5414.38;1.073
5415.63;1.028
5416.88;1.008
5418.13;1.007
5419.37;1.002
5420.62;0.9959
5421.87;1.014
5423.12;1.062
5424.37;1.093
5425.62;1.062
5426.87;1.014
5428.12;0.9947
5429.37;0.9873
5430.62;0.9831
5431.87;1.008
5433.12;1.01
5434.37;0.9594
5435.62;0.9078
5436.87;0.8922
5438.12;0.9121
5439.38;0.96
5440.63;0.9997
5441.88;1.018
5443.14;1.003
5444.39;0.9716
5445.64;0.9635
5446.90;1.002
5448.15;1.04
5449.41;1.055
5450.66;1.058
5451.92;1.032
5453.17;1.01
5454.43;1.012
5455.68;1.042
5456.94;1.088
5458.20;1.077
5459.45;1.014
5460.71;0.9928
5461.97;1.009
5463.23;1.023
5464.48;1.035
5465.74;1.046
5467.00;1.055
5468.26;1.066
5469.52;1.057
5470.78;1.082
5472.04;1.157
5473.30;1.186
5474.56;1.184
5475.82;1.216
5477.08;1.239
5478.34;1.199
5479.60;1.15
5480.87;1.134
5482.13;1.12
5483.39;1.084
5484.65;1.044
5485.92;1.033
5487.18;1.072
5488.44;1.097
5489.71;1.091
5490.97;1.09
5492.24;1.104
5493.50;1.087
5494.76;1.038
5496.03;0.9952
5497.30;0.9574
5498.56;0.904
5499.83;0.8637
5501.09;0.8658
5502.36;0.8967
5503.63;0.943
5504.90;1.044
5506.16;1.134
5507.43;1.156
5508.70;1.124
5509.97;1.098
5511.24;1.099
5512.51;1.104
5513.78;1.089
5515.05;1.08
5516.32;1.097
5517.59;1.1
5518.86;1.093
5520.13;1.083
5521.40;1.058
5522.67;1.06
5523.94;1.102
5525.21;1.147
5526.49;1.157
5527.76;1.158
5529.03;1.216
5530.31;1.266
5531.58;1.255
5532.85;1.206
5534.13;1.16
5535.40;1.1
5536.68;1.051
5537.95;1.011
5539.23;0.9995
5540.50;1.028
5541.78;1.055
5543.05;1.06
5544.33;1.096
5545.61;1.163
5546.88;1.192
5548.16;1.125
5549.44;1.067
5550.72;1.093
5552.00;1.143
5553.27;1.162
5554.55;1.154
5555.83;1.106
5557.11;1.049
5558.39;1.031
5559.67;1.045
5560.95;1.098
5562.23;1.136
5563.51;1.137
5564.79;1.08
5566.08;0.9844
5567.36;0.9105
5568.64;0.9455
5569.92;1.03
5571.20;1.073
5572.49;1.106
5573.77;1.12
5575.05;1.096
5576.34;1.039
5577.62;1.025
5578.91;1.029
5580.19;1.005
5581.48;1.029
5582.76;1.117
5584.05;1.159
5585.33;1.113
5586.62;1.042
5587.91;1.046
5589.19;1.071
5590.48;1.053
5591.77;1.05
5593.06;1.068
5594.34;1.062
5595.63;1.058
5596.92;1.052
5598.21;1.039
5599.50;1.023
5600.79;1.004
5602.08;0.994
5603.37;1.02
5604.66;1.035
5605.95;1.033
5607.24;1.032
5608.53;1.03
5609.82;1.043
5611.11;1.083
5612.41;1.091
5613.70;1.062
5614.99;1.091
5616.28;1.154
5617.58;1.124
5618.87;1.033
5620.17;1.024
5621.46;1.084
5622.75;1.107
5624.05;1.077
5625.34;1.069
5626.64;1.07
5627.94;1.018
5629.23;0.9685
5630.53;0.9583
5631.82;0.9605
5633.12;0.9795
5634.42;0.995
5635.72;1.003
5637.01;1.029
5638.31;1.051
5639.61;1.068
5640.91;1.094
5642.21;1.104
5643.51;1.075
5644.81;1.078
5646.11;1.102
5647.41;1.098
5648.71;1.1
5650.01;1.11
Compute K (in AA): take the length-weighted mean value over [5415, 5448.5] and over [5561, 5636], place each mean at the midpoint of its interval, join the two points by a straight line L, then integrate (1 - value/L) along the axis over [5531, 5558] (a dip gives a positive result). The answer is -2.0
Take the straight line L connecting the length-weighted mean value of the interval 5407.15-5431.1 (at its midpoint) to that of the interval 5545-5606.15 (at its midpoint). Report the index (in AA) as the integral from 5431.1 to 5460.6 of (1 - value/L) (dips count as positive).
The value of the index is 1.5 AA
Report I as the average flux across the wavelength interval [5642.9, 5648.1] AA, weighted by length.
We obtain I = 1.09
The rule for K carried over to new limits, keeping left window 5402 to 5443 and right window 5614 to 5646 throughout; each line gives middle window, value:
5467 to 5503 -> -1.06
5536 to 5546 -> -0.10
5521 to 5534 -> -1.50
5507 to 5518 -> -0.65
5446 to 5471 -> 0.01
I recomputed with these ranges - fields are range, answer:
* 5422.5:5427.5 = 1.06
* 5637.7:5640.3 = 1.06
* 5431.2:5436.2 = 0.973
